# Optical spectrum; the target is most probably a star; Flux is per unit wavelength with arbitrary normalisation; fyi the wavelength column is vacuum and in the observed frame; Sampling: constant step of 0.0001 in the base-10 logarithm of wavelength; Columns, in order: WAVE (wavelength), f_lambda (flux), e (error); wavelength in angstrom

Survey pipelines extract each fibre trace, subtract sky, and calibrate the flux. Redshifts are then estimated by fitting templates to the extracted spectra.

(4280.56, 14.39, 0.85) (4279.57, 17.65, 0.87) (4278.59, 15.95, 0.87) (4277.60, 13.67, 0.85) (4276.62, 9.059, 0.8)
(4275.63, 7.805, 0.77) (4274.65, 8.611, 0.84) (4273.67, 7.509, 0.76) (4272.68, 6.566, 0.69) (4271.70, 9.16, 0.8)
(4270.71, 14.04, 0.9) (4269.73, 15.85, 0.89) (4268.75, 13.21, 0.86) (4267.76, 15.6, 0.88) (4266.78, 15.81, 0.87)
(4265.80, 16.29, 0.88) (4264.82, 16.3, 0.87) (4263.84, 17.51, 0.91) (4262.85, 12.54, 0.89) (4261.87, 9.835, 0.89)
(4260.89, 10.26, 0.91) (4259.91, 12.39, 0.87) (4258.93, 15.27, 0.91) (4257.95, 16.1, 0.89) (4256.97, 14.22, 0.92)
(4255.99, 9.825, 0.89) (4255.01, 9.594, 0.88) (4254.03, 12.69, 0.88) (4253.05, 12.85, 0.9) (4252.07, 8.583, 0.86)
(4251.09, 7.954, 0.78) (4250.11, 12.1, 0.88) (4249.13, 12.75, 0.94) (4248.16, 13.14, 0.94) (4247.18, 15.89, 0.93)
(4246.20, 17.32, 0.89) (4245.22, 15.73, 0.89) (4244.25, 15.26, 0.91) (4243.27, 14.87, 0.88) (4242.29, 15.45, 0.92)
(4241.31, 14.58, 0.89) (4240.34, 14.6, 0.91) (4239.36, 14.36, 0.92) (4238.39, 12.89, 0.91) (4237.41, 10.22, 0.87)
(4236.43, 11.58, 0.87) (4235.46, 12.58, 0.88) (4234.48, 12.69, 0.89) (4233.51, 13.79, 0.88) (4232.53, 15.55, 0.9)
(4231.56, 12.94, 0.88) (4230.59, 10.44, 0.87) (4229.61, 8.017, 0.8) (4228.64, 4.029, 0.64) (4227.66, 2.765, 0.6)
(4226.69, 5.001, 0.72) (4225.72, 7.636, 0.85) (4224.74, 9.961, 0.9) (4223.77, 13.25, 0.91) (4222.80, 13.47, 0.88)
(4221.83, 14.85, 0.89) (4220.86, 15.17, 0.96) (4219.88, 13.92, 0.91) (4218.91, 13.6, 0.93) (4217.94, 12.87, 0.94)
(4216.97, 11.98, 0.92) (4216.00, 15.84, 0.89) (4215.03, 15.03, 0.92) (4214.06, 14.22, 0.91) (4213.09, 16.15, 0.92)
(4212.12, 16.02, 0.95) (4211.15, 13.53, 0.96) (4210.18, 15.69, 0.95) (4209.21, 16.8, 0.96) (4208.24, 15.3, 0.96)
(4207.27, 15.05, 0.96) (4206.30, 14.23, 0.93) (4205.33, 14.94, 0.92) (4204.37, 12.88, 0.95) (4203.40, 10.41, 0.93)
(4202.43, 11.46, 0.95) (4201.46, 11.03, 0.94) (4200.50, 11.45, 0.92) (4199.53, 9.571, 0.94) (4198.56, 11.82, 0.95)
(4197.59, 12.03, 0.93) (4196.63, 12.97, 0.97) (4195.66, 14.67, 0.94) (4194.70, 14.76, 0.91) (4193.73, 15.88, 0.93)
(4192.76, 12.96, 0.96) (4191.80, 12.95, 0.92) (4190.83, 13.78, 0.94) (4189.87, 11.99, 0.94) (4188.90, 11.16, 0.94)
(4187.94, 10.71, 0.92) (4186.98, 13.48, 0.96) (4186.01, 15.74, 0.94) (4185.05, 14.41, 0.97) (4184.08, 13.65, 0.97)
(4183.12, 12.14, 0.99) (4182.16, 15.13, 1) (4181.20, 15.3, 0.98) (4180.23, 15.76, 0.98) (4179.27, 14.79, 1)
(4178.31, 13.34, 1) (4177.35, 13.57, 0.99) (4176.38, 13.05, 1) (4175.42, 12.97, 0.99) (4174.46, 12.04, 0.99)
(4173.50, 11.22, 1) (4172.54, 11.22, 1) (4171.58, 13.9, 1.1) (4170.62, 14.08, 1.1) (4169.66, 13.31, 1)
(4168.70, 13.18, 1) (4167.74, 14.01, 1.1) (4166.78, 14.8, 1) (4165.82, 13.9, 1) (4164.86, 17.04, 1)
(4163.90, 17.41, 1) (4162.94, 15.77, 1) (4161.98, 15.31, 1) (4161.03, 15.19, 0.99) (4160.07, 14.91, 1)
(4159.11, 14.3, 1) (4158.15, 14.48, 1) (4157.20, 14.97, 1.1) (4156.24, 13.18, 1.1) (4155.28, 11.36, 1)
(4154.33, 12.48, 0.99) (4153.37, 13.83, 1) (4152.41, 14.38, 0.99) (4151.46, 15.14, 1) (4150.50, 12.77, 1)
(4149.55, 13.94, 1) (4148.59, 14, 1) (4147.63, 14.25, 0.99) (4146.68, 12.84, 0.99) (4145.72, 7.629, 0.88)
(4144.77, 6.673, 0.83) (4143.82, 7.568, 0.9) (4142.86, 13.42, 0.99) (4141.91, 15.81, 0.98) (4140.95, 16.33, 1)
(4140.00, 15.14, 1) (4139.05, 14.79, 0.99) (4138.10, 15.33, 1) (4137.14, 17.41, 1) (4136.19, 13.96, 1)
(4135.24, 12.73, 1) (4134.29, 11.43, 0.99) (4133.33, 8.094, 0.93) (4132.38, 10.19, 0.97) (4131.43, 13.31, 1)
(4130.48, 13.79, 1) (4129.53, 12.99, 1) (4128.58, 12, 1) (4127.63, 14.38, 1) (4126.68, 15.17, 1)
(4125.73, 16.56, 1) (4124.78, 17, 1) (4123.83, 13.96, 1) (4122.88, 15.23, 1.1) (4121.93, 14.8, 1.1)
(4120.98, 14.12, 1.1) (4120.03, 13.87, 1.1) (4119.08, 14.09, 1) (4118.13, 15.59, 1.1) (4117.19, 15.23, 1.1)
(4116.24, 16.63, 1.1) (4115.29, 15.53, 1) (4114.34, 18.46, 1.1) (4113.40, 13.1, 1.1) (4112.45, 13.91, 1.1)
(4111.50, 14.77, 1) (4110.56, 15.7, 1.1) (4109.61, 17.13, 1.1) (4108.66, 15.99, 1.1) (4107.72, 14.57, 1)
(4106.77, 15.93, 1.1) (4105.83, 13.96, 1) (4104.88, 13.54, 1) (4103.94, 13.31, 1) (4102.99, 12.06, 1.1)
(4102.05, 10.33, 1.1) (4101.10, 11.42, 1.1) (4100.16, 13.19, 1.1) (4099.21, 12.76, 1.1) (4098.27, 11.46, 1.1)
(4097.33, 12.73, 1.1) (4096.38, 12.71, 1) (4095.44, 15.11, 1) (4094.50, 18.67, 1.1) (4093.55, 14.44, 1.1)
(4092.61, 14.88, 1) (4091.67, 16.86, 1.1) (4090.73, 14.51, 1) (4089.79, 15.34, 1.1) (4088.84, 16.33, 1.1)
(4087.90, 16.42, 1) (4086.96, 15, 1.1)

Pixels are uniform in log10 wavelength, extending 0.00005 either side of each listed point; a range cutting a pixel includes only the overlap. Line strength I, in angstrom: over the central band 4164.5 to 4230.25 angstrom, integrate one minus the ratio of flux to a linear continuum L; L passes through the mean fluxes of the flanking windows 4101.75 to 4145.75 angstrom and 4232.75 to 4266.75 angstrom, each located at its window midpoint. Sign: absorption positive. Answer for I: 3.1 angstrom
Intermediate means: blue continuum 14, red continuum 13.3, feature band 13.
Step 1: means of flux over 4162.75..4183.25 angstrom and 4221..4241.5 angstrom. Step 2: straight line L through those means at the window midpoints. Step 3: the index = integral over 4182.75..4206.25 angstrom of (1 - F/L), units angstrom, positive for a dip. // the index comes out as 0.3 angstrom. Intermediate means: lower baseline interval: 14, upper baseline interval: 11.2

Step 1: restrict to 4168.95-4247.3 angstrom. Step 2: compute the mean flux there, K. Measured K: 13.1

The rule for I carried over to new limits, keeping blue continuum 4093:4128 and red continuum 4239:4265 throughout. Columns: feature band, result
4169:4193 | 1.1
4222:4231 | 3.4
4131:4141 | 0.6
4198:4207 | 1.1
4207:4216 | -1.1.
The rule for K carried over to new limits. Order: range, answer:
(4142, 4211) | 13.4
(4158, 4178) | 14.1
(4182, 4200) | 13.1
